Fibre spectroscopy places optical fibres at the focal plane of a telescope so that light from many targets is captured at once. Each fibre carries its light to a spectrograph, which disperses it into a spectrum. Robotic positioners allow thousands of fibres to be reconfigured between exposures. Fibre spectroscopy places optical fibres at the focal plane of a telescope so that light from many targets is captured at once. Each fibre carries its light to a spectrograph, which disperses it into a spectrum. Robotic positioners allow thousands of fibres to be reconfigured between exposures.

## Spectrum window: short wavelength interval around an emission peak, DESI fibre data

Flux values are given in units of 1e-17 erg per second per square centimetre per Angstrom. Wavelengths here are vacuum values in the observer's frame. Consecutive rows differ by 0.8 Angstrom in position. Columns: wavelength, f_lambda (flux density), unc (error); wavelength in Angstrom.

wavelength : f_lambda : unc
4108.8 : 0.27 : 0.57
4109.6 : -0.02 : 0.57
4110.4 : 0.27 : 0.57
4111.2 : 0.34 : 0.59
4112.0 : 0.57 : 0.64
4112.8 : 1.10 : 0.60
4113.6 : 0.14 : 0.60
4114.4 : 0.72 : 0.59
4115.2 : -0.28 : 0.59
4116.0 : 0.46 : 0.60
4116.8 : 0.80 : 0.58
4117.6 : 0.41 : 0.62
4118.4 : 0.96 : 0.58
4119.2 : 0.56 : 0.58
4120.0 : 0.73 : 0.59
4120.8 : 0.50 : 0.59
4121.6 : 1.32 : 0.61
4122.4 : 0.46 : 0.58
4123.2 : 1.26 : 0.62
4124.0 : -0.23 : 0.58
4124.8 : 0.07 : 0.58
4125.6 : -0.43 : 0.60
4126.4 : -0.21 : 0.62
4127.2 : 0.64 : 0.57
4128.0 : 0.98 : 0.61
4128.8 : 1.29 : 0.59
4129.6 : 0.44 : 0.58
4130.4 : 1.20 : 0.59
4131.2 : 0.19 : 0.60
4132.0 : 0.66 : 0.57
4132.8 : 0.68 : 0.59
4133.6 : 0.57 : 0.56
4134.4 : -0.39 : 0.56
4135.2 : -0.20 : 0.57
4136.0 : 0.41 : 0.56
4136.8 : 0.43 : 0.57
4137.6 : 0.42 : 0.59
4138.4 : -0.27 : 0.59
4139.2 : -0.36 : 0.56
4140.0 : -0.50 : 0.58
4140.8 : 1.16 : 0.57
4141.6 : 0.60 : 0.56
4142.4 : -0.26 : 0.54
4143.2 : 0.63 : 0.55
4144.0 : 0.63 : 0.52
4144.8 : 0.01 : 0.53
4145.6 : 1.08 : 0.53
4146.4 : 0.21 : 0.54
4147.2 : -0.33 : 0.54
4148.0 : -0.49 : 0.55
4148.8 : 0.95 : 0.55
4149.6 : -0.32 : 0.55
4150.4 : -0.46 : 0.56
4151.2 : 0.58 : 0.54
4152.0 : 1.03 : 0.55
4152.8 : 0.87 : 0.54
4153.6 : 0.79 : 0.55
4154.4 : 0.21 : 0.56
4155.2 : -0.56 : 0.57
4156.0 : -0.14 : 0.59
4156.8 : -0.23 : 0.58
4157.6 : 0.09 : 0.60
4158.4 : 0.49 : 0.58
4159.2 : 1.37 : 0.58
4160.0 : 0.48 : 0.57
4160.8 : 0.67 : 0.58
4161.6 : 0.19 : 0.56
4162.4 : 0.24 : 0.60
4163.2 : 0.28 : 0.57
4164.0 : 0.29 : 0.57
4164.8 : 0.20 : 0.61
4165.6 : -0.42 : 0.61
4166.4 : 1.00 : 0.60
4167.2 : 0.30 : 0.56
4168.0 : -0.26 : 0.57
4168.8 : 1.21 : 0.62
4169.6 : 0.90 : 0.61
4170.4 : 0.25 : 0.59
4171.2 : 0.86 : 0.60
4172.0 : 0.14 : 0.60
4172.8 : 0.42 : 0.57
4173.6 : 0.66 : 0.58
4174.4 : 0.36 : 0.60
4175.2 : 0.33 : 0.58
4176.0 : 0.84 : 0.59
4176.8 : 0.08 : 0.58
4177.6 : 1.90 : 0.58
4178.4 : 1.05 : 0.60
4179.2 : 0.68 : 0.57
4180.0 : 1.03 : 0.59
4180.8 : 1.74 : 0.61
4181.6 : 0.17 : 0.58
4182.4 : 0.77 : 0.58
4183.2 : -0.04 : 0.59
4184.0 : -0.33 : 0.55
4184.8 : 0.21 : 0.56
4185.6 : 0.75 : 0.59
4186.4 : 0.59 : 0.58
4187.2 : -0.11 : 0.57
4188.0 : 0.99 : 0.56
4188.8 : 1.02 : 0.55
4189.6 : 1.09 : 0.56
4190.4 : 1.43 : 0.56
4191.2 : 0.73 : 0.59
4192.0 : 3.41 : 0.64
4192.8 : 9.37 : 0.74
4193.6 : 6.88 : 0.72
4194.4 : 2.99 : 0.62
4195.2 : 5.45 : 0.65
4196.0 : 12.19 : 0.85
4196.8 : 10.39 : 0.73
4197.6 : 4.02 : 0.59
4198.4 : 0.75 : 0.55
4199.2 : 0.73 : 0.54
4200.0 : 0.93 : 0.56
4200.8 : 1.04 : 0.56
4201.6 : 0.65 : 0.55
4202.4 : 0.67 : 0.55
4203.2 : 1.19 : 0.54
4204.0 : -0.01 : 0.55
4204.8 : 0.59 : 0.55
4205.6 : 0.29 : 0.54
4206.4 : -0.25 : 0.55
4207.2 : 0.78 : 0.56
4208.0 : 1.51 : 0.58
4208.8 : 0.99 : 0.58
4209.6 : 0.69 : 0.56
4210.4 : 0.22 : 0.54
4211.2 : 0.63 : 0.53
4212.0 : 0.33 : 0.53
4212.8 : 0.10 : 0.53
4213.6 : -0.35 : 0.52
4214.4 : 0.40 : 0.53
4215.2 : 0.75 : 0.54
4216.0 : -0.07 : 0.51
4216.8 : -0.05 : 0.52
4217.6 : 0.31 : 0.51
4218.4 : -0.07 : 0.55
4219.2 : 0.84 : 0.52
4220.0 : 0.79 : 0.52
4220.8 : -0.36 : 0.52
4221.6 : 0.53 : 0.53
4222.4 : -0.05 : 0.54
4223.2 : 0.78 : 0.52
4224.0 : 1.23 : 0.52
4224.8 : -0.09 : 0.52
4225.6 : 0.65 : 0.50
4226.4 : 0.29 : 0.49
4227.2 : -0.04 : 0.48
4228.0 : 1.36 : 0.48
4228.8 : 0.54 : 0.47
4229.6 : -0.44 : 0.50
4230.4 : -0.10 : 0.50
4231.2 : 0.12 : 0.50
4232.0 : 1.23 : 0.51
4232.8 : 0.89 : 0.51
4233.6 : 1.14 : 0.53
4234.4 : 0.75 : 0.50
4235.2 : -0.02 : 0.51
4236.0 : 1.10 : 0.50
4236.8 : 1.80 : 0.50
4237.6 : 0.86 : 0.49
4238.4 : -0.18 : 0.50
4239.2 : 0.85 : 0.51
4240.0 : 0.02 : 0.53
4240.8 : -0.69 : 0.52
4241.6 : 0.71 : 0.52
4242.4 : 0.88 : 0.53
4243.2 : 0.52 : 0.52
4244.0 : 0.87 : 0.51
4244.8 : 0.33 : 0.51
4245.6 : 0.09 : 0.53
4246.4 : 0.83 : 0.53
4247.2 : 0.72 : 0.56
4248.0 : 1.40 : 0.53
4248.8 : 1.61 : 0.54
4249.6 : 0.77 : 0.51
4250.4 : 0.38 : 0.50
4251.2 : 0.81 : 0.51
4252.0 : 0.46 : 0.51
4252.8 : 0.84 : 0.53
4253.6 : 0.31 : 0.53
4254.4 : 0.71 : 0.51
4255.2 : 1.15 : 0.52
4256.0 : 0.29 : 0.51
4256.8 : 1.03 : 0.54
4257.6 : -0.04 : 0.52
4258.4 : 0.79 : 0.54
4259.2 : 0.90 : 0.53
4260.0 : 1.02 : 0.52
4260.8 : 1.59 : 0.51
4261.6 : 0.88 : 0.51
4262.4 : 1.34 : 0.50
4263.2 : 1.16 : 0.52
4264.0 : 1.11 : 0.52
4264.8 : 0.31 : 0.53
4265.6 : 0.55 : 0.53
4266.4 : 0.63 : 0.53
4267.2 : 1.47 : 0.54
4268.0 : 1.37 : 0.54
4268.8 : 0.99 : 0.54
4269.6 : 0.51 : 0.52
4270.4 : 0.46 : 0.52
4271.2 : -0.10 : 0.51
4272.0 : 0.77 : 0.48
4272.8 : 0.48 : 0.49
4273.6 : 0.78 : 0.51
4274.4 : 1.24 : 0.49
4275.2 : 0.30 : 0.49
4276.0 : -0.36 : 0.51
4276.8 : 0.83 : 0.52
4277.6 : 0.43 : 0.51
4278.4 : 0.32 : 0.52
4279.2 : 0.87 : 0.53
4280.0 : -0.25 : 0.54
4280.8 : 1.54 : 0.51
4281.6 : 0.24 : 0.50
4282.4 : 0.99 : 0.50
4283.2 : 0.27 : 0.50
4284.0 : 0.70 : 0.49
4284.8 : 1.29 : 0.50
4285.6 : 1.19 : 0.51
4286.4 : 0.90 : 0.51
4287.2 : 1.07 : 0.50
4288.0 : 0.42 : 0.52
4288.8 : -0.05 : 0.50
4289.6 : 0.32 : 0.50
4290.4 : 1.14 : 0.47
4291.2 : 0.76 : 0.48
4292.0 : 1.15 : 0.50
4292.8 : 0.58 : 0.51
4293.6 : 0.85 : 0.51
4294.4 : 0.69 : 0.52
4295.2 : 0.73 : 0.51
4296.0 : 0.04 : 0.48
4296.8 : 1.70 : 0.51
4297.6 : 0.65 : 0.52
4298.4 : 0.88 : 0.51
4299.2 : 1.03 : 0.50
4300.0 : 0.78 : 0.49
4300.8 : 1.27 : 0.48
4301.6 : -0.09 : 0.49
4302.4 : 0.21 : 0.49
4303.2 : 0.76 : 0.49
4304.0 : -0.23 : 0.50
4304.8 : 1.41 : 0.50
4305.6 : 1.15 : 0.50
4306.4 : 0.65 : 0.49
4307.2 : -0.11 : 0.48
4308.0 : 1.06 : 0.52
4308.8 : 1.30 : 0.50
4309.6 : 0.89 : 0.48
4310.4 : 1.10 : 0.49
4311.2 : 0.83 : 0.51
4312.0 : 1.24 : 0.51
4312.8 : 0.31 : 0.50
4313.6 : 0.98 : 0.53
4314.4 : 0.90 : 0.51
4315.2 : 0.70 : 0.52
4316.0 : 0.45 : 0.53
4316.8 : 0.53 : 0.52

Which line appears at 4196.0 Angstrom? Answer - [O II] 3727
